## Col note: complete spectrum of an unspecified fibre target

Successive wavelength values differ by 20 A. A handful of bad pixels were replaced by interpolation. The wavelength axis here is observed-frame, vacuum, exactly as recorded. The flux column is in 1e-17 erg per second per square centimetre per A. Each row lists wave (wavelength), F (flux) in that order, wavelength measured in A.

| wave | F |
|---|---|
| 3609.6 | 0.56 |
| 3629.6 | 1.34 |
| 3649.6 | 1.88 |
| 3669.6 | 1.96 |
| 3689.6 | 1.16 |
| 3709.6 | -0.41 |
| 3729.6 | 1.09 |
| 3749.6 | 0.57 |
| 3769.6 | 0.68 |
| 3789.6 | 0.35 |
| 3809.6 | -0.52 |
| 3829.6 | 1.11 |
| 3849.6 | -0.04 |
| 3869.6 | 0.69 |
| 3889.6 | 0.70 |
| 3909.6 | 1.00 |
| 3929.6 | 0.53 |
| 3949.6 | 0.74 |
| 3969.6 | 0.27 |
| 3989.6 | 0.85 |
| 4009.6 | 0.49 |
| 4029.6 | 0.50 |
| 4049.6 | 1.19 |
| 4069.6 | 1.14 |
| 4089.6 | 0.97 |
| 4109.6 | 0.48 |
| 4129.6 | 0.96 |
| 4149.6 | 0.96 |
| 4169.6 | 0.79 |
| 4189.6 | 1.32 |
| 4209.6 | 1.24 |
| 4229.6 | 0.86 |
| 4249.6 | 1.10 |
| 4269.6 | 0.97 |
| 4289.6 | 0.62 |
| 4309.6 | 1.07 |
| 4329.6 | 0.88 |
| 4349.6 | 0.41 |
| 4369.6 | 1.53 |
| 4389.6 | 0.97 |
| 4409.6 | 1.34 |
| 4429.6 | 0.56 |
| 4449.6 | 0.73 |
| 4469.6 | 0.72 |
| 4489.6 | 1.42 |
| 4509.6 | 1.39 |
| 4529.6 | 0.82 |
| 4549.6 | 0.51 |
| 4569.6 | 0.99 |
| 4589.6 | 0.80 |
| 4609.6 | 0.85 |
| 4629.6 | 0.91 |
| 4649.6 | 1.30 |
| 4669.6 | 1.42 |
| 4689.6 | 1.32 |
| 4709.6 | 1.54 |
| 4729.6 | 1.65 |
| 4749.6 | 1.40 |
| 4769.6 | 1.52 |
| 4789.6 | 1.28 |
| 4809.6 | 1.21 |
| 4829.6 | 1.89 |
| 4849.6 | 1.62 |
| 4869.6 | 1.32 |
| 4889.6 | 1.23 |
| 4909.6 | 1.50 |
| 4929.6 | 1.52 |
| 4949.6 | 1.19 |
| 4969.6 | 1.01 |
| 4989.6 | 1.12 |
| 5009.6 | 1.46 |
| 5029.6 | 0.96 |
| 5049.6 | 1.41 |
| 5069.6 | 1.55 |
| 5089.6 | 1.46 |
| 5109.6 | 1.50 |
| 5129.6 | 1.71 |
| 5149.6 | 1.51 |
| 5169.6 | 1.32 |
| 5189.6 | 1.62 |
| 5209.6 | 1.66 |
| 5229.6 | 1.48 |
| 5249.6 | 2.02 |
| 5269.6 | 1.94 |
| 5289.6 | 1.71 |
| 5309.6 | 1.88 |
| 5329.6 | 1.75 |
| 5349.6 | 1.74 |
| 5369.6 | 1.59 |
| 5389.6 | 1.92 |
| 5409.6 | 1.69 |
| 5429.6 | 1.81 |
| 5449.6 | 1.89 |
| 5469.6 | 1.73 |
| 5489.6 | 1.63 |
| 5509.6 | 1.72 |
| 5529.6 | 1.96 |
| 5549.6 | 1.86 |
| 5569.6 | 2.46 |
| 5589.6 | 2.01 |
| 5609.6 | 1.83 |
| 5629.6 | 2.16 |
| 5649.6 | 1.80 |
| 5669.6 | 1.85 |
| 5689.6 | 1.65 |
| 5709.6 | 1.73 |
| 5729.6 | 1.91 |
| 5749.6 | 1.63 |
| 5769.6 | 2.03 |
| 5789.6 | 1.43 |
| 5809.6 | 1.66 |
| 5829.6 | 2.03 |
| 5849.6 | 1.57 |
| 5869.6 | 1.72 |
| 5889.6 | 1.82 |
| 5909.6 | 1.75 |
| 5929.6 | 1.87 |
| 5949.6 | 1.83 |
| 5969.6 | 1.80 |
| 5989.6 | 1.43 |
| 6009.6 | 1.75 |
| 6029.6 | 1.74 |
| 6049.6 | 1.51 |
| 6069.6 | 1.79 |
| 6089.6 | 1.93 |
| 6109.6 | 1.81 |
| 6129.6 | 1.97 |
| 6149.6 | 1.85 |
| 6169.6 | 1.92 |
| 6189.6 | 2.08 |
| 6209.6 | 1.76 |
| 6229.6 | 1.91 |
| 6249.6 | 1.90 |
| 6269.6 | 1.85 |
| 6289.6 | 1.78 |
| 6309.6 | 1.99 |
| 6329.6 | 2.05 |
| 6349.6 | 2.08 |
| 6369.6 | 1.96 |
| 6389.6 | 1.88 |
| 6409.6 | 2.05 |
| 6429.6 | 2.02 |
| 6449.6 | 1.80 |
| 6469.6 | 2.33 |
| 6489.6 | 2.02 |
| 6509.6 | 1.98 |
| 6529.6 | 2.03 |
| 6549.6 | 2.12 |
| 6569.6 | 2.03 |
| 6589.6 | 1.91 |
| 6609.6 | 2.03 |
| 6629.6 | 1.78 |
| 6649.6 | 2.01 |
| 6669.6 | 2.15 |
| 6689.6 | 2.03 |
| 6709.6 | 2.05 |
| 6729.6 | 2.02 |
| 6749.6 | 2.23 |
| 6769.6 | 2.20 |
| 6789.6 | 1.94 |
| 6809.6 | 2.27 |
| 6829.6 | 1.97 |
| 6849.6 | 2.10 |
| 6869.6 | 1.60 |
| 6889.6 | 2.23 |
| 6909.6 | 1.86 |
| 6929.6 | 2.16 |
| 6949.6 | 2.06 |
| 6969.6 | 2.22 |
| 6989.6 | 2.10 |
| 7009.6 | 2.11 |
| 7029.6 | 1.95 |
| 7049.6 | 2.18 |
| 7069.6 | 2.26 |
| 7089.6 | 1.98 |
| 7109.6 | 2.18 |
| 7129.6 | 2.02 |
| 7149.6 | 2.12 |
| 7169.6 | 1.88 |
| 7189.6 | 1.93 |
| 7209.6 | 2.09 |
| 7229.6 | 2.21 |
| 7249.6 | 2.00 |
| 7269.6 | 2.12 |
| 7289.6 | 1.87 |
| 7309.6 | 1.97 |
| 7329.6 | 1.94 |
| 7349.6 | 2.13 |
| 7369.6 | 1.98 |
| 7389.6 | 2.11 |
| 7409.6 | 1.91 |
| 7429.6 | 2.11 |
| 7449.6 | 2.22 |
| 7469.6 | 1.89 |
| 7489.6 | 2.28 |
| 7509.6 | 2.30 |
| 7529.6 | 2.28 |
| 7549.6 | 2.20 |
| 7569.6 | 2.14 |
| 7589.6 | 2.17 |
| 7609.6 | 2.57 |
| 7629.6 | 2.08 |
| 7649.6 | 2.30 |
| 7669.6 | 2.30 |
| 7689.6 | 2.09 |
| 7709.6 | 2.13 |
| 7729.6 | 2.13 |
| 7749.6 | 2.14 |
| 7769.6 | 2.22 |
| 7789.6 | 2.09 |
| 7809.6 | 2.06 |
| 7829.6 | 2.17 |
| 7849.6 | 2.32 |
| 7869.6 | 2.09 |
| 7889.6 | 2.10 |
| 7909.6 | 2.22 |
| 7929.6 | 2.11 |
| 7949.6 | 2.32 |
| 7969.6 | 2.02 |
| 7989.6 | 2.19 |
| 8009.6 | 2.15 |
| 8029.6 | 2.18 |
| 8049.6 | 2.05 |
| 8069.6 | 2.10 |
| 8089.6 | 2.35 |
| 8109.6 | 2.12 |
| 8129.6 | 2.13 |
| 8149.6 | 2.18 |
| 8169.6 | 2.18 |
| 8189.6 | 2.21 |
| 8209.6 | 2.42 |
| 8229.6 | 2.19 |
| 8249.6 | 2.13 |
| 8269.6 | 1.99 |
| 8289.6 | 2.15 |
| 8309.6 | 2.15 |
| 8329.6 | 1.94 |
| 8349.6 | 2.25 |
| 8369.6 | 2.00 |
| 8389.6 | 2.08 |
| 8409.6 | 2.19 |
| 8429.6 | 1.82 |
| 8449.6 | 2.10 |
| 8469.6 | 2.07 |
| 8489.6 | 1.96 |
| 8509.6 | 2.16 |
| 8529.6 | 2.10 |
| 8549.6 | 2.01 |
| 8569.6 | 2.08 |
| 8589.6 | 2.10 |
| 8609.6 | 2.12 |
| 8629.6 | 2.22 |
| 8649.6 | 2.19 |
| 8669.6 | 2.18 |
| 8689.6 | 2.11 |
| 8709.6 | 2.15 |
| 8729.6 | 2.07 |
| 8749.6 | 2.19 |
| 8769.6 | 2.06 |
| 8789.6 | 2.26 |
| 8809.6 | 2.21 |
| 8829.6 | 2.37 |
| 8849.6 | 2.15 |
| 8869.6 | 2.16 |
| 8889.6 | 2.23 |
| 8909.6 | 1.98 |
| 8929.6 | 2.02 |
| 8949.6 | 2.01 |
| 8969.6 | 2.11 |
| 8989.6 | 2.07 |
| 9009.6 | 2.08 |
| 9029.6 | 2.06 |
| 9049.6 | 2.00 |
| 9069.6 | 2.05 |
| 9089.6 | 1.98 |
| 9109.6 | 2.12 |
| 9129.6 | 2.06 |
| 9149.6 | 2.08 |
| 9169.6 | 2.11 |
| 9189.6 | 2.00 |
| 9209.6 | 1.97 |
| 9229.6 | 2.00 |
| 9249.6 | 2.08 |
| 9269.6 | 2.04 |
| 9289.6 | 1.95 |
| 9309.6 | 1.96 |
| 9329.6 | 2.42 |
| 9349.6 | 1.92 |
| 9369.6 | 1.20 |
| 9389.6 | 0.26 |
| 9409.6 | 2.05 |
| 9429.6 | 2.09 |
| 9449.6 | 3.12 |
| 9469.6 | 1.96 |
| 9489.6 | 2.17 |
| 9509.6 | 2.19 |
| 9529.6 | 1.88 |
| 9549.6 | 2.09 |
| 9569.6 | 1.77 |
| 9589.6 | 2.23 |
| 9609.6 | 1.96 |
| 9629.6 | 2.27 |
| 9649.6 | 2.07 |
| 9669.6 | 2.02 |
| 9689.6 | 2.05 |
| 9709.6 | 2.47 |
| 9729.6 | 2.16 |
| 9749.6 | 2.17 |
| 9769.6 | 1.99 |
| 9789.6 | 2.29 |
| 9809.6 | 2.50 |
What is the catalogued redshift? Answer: 0.165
